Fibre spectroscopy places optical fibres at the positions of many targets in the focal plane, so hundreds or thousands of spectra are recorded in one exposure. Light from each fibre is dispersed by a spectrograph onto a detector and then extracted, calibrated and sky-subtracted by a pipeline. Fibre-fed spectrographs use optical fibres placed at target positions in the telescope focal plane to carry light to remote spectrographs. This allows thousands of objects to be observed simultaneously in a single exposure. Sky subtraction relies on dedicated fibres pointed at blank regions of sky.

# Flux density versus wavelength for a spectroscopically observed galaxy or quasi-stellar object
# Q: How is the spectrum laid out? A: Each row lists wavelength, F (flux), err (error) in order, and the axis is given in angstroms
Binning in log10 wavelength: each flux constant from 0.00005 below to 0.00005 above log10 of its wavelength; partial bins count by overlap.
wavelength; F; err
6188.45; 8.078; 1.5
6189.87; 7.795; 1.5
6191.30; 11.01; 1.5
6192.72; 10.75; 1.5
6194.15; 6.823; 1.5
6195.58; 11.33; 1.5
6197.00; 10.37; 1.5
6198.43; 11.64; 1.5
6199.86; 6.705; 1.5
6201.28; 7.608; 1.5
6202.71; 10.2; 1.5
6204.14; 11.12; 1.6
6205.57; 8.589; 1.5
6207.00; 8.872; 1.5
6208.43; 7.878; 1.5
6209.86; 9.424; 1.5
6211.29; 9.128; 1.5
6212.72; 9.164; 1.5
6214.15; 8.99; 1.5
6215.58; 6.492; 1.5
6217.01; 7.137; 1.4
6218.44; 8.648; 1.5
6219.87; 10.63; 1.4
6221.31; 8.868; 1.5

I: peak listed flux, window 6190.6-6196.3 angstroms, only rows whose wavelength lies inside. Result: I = 11.33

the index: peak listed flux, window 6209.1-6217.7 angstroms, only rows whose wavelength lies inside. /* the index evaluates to 9.424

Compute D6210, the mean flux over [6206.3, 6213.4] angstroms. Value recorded 8.89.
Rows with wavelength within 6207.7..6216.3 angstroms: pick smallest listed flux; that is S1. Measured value 6.492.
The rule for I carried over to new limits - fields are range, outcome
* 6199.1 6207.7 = 11.12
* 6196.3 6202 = 11.64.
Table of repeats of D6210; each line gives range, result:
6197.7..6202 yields 8.66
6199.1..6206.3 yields 8.86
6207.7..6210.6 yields 8.65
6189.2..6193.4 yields 9.87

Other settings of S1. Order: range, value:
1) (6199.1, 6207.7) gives 6.705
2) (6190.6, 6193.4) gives 10.75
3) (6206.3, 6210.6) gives 7.878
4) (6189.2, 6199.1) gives 6.823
